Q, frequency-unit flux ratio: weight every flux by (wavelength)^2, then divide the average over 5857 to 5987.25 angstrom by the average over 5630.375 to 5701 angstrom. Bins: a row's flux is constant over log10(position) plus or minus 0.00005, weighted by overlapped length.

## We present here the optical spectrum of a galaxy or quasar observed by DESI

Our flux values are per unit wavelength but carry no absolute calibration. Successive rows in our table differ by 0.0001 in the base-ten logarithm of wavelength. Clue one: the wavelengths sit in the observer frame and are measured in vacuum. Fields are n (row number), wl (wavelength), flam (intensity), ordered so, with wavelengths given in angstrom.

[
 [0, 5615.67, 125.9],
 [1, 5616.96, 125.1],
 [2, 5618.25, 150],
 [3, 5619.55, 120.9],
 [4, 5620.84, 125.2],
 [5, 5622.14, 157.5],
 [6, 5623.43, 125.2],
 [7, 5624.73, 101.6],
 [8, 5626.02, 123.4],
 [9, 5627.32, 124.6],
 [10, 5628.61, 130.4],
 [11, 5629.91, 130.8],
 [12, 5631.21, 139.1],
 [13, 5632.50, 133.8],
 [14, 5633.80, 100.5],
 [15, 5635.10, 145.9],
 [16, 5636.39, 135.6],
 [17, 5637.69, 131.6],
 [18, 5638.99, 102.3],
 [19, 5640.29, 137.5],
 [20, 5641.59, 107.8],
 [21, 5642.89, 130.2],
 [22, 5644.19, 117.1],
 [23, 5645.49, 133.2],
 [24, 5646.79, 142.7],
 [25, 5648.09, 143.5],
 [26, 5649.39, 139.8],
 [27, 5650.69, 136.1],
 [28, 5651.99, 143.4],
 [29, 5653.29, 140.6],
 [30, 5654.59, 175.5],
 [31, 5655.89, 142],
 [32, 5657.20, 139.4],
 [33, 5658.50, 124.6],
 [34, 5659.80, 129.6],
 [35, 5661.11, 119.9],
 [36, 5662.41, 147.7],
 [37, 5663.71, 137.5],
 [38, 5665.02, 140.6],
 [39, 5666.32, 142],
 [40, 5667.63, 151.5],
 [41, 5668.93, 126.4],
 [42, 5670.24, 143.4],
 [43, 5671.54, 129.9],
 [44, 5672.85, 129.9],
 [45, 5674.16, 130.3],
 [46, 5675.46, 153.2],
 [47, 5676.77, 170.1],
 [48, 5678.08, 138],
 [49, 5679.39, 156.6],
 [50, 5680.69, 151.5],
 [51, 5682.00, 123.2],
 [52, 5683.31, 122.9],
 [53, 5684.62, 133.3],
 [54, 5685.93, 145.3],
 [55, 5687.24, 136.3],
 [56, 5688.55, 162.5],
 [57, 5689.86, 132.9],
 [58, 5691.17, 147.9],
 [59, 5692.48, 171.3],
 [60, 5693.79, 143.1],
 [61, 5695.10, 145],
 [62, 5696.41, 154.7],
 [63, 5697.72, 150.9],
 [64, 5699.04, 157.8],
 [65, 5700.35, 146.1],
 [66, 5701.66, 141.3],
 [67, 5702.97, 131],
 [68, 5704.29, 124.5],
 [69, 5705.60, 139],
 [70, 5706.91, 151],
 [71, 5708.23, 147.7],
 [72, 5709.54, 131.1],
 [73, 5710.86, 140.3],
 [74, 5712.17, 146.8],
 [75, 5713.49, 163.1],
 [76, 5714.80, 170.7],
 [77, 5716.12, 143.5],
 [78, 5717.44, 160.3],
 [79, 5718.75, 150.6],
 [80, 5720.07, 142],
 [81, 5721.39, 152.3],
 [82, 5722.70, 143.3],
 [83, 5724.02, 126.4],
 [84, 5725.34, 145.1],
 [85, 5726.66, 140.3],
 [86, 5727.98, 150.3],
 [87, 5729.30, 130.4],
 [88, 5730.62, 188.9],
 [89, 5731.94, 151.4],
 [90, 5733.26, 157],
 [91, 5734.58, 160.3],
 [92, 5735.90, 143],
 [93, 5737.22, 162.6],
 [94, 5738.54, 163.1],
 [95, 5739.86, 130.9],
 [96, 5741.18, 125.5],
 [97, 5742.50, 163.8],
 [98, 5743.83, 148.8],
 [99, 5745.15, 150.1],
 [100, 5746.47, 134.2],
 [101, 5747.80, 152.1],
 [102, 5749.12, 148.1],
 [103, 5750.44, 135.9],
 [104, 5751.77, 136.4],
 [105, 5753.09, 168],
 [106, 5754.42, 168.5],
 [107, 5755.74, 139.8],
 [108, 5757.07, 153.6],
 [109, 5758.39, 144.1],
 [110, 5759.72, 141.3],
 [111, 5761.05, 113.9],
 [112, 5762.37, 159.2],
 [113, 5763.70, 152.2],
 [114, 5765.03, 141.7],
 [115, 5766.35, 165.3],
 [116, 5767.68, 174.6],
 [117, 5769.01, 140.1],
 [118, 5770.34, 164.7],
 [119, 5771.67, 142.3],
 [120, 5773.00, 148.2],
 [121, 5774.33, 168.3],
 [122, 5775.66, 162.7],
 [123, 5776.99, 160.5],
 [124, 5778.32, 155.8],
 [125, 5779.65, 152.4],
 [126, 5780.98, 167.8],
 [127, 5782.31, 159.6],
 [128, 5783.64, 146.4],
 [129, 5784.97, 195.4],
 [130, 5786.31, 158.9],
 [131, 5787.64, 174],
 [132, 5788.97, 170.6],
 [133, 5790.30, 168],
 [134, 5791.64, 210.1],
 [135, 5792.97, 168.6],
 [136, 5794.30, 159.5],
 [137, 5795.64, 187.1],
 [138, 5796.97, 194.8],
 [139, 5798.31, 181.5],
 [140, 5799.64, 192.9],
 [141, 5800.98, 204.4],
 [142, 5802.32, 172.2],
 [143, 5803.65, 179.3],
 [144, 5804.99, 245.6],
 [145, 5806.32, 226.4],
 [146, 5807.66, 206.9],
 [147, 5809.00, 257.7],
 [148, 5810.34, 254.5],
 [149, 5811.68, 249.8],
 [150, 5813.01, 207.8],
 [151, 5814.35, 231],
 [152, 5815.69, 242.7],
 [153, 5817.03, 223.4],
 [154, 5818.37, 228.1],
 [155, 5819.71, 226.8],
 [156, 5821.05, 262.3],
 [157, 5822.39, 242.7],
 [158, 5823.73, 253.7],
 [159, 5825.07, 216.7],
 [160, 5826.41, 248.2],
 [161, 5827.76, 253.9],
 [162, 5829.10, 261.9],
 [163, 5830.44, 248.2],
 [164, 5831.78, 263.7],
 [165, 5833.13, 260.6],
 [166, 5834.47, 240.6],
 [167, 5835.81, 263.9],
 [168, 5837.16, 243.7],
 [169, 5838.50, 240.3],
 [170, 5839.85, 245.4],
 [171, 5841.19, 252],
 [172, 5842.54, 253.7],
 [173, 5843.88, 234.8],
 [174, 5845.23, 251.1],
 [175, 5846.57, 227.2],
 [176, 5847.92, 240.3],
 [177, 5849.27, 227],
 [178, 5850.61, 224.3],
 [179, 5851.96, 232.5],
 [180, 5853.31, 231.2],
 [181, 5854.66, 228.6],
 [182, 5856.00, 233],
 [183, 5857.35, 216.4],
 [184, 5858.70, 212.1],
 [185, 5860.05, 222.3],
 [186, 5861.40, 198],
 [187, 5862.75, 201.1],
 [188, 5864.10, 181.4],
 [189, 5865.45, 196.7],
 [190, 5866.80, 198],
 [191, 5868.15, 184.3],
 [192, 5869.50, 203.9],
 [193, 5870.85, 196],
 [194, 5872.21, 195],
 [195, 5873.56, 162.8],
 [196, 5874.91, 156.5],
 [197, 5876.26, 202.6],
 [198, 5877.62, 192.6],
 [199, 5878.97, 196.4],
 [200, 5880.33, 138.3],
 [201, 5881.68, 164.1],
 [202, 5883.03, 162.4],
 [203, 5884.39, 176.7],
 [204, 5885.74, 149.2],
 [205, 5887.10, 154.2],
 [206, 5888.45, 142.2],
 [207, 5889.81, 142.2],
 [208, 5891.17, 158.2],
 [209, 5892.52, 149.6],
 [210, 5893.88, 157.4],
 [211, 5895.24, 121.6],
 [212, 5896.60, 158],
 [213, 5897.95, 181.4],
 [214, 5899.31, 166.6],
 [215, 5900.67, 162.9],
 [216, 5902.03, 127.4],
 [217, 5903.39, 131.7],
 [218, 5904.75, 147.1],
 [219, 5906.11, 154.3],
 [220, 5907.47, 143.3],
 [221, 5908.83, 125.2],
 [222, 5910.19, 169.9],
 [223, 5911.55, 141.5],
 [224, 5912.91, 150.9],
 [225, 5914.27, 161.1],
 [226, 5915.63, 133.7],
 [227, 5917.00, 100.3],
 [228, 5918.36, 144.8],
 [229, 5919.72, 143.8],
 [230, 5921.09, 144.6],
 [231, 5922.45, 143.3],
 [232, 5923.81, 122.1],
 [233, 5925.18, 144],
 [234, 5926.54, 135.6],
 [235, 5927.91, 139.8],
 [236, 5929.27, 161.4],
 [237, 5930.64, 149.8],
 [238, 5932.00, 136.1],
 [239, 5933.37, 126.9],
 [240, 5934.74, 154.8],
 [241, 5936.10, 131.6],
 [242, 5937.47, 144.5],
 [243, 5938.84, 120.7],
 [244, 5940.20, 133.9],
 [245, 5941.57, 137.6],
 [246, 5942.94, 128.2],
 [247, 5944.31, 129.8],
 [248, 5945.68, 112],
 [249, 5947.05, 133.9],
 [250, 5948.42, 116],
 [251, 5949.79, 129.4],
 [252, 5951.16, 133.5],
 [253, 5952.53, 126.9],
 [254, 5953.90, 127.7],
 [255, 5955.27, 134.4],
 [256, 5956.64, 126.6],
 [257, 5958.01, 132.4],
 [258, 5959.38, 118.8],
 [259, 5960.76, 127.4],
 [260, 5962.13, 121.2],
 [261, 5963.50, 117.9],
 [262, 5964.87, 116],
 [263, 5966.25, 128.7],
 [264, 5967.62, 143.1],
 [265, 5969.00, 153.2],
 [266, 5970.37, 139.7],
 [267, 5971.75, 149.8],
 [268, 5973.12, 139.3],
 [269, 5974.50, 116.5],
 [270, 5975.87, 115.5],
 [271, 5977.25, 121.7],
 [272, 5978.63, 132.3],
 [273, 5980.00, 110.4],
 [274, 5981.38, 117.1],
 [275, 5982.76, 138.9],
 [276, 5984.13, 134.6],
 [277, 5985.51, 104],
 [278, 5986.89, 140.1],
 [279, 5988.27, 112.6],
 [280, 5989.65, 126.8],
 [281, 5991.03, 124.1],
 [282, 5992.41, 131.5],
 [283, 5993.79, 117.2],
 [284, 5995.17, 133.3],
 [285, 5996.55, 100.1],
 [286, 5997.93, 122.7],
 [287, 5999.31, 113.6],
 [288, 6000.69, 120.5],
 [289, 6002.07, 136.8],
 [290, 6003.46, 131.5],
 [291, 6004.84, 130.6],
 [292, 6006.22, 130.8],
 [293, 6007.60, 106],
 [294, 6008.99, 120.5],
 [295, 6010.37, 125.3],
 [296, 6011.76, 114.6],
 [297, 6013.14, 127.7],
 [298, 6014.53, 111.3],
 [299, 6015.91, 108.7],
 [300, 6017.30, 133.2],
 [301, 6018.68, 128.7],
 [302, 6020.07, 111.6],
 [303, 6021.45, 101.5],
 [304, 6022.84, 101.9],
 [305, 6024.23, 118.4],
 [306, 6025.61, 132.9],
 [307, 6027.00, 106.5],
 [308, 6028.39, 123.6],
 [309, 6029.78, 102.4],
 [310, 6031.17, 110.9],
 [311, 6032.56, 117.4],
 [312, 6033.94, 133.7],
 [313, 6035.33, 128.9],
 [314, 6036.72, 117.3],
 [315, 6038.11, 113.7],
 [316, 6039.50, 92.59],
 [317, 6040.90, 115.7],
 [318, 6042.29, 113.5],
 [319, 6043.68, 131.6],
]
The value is 1.2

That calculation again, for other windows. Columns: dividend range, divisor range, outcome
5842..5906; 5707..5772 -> 1.31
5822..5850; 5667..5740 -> 1.76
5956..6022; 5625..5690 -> 1.02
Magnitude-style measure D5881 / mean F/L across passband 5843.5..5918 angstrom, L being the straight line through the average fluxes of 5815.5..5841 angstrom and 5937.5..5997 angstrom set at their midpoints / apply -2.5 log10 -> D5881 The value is 0.140 mag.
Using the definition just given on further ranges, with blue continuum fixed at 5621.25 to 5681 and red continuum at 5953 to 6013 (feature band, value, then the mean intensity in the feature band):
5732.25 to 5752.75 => -0.12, 148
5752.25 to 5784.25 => -0.17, 154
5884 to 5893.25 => -0.19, 153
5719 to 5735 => -0.12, 149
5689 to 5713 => -0.08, 145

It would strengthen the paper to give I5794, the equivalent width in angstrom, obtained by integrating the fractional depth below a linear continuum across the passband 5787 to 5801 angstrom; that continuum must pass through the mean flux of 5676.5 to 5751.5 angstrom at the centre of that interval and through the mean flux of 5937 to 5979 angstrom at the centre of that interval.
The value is -4.1 angstrom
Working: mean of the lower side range 147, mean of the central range 182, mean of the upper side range 129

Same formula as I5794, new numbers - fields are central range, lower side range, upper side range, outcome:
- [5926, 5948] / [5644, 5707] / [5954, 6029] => -1.54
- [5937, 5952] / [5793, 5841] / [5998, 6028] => 2.76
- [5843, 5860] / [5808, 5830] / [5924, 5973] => -1.27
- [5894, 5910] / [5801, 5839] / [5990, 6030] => 3.28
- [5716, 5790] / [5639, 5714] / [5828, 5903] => 5.58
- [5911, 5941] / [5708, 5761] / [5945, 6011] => -1.97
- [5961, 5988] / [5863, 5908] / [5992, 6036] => 1.15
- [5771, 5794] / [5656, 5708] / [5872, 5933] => -2.99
